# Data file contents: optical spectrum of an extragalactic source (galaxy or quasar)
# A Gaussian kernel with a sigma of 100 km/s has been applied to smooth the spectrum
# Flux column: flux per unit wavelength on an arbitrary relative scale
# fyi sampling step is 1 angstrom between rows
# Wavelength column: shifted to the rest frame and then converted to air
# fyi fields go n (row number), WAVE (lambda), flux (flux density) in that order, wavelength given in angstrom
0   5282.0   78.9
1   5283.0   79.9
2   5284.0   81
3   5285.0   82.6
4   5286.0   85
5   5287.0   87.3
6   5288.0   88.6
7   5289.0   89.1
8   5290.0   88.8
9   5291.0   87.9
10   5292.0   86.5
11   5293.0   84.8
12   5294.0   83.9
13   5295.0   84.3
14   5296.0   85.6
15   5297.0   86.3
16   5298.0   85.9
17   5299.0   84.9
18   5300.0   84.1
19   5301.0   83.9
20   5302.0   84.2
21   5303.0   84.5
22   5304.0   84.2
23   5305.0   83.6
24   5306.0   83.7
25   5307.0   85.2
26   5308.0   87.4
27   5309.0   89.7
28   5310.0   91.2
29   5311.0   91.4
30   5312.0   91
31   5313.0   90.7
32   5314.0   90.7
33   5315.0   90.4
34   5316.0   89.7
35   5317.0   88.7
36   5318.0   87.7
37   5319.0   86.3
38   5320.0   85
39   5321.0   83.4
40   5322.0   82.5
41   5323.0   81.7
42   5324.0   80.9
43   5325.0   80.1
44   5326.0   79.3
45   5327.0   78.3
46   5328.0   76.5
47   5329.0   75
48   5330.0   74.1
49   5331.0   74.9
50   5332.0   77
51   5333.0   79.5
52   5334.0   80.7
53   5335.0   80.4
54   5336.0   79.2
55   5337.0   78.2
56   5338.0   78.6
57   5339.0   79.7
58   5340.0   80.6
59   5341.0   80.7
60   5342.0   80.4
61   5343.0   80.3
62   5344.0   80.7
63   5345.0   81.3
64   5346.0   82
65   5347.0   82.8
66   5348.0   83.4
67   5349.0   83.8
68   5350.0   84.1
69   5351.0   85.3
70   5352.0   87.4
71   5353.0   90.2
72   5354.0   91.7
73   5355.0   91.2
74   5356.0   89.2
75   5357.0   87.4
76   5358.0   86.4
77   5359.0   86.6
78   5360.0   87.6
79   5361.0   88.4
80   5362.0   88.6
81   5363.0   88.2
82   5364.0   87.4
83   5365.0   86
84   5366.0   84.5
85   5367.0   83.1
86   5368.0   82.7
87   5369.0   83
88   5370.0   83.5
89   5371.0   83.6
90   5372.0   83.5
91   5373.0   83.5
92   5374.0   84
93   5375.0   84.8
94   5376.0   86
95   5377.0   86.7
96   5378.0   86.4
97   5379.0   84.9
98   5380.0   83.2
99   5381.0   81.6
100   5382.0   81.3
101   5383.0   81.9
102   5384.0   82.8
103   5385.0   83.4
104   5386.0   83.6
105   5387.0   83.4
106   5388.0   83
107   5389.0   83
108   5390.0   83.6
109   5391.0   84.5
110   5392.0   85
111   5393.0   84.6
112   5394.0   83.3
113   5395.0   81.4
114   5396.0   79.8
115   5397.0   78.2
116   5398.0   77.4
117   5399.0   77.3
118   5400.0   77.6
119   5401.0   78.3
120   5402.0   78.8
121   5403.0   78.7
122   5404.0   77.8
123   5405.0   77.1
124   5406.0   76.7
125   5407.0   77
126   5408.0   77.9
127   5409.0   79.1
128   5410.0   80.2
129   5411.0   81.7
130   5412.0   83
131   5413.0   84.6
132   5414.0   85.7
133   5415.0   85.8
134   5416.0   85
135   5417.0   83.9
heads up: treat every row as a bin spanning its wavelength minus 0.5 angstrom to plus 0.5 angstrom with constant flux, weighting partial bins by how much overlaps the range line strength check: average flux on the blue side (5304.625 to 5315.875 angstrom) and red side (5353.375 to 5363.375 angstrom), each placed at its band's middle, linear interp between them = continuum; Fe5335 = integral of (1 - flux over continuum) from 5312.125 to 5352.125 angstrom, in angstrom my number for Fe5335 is 3.0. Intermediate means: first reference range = 88.7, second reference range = 88.6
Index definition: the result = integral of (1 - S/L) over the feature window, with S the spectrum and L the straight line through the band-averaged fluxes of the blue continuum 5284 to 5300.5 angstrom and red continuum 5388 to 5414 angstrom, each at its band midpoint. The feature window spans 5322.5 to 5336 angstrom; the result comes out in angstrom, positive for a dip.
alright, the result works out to 0.9 angstrom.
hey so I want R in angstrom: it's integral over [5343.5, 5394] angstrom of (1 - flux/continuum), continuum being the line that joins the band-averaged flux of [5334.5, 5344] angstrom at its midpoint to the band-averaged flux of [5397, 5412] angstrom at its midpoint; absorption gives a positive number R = -3.6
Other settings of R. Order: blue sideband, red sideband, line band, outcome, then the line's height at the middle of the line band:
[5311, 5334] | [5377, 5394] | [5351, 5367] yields -0.9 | 83.4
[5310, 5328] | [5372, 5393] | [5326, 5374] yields 1.0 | 84.8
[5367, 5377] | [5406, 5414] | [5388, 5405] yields 0.3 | 81.8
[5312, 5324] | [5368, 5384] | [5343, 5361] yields -0.2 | 85.1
